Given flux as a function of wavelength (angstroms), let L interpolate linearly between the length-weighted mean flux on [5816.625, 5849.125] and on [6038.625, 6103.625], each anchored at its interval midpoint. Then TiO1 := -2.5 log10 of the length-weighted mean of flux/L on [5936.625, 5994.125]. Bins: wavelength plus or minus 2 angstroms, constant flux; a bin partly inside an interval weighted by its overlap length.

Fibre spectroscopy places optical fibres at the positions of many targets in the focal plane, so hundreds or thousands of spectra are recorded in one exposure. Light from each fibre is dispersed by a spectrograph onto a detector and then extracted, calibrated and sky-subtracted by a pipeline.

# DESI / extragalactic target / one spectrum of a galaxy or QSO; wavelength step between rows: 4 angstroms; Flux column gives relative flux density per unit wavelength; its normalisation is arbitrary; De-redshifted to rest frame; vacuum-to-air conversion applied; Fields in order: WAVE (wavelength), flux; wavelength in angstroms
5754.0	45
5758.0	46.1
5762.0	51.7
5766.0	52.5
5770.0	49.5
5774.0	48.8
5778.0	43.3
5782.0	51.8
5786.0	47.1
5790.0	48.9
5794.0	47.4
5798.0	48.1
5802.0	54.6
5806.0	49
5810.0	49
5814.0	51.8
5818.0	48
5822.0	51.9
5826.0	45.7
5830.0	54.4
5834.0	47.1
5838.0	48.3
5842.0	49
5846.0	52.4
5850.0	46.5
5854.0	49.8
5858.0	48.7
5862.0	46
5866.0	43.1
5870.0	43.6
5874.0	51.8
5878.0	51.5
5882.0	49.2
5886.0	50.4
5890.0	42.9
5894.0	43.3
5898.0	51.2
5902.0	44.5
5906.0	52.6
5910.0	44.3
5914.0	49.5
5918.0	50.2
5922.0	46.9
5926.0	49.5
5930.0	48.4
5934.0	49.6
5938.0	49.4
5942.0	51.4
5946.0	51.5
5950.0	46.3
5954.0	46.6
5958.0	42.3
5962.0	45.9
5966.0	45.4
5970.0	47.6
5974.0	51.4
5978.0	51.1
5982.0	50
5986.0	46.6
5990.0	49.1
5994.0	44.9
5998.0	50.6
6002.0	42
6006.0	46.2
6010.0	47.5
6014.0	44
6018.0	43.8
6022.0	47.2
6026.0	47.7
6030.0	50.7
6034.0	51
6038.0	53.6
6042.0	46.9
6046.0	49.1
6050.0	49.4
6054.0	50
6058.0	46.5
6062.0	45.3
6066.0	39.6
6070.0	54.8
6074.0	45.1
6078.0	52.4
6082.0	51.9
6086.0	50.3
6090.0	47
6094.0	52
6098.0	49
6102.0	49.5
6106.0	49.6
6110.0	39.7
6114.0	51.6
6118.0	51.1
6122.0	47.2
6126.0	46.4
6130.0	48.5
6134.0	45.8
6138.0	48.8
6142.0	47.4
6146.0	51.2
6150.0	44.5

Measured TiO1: 0.02 mag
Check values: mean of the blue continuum 49.5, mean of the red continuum 48.8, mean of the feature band 48.1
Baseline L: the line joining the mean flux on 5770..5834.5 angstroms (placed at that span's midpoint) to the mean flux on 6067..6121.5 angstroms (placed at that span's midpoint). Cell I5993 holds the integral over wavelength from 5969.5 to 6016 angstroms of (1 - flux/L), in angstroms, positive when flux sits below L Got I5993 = 1.6 angstroms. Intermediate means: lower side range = 49.2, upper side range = 49.3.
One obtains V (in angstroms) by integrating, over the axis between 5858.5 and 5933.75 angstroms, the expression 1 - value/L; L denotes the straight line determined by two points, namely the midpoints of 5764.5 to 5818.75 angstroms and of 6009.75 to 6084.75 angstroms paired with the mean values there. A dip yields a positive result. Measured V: 1.67 angstroms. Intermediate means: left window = 49.3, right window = 48.3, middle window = 47.8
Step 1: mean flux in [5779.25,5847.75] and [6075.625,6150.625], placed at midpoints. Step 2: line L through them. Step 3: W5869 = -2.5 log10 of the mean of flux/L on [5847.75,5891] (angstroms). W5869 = 0.04 mag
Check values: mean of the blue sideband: 49.6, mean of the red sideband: 48.7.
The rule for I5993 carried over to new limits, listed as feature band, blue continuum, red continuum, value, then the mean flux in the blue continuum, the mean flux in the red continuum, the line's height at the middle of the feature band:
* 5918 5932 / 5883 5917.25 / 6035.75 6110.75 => -0.3 angstroms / 47.5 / 48.7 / 47.7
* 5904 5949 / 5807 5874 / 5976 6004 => -1.1 angstroms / 48.6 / 47.8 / 48.1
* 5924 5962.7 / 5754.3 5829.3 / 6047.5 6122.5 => 0.5 angstroms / 49.2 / 48.6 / 48.9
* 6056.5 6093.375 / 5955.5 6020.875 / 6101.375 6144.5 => -0.7 angstroms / 46.8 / 47.8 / 47.4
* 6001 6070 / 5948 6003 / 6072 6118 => 1.1 angstroms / 47.2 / 49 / 48.1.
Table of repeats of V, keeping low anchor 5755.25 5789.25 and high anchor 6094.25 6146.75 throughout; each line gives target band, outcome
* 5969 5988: -0.4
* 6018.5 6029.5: 0.2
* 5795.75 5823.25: -0.9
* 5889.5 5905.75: 0.7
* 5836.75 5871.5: 0.8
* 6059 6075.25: 0.7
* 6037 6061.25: -0.3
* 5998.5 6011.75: 0.7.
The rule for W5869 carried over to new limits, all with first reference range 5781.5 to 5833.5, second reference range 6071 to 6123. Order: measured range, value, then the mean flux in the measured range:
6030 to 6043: -0.03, 50.8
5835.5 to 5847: 0.00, 49.6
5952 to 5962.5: 0.11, 44.8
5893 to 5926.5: 0.03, 48.1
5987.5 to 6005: 0.06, 46.6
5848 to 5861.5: 0.03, 48.1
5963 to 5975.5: 0.03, 47.8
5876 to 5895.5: 0.04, 47.6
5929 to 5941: 0.00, 49.4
